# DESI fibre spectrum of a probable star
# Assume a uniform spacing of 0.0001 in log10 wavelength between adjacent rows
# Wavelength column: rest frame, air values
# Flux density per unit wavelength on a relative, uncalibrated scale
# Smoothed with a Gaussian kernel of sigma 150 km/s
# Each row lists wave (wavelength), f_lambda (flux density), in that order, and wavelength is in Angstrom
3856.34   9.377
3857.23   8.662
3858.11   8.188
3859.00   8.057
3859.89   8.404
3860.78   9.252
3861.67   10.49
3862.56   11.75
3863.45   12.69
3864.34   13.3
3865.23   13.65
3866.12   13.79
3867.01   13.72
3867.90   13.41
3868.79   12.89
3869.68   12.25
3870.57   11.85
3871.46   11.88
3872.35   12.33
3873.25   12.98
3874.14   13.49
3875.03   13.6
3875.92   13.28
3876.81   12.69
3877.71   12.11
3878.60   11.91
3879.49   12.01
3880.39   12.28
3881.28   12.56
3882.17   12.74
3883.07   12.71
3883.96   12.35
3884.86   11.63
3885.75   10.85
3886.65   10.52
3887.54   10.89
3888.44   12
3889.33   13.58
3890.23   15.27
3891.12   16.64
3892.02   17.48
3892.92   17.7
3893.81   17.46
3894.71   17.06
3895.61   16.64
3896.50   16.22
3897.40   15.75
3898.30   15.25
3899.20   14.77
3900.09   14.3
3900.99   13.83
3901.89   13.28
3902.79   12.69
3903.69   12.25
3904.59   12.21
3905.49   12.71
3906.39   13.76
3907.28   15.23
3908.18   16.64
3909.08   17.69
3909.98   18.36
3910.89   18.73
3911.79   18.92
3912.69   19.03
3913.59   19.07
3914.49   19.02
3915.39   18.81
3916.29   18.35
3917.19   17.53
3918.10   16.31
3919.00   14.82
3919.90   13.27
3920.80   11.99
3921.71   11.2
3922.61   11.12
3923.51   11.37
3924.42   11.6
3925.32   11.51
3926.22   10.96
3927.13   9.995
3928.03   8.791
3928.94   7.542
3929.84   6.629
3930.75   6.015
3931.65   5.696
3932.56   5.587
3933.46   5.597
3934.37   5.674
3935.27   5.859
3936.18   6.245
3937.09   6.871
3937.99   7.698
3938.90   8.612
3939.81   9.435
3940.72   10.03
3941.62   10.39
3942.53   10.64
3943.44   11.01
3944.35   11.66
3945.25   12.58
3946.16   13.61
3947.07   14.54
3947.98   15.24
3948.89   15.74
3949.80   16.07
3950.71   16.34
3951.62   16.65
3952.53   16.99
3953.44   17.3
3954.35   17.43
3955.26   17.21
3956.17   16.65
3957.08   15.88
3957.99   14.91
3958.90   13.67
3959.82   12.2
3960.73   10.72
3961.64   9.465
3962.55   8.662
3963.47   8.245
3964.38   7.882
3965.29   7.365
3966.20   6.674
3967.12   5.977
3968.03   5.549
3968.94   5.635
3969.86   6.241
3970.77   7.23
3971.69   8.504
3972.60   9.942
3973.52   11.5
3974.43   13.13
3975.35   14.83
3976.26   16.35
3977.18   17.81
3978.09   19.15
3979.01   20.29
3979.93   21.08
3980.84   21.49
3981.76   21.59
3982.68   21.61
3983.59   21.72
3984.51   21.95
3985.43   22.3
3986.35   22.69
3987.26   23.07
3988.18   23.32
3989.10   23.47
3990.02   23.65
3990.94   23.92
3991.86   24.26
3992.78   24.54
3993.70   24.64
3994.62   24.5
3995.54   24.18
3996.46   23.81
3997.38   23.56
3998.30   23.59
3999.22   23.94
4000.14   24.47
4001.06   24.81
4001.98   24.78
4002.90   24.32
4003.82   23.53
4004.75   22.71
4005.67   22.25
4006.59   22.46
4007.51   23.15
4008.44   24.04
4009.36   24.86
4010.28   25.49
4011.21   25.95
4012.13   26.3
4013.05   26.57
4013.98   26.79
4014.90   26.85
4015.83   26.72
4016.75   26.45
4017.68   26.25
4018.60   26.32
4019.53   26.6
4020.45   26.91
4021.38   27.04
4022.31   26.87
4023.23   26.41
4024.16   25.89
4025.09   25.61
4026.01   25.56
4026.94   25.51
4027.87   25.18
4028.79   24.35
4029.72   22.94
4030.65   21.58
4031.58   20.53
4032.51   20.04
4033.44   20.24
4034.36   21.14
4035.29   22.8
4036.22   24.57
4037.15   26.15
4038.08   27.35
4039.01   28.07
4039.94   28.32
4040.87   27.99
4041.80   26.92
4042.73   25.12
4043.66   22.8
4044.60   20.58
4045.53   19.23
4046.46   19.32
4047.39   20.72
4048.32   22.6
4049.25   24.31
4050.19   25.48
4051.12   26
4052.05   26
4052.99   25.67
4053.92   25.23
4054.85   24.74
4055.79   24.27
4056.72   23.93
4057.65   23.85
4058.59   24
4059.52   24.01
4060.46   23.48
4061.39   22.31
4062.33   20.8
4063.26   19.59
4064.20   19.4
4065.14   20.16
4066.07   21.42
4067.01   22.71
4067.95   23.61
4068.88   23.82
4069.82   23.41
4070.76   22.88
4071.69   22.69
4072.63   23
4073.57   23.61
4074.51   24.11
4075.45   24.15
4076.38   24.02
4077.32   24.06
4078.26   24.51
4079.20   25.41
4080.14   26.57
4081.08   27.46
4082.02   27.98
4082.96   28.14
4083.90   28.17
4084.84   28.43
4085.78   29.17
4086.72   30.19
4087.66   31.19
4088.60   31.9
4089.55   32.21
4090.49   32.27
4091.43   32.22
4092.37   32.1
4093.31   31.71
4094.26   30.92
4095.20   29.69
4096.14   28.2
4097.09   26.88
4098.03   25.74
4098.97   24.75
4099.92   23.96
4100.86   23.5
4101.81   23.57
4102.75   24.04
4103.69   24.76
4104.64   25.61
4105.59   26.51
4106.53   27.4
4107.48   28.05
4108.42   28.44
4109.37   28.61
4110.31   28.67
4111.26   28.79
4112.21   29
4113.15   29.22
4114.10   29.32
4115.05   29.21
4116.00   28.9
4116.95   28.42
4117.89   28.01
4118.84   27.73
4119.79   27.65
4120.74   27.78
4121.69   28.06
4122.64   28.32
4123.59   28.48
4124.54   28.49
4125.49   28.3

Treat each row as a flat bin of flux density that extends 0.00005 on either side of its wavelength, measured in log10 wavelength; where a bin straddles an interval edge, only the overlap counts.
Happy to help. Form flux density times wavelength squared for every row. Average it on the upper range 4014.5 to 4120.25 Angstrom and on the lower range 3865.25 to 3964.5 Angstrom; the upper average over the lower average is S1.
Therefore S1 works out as 2.13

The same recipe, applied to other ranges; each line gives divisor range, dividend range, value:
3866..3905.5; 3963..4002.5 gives 1.41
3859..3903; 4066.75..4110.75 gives 2.25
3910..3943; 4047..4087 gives 2.27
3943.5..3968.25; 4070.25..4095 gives 2.30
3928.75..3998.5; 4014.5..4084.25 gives 1.75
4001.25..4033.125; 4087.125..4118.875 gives 1.19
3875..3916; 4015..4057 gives 1.80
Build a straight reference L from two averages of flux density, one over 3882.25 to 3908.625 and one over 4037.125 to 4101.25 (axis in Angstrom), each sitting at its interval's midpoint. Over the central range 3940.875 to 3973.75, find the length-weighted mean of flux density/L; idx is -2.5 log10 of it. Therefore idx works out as 0.46 mag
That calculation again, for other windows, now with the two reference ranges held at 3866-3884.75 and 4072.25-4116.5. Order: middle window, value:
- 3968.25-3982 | 0.36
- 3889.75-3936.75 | 0.12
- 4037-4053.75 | -0.01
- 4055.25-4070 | 0.13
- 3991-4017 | -0.15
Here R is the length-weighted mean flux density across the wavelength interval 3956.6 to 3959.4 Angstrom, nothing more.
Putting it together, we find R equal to 14.8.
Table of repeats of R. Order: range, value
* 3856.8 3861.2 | 8.52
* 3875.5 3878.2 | 12.7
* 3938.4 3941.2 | 9.34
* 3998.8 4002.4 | 24.5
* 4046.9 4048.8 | 21.7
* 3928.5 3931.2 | 6.73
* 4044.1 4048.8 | 20.5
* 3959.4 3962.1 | 10.8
